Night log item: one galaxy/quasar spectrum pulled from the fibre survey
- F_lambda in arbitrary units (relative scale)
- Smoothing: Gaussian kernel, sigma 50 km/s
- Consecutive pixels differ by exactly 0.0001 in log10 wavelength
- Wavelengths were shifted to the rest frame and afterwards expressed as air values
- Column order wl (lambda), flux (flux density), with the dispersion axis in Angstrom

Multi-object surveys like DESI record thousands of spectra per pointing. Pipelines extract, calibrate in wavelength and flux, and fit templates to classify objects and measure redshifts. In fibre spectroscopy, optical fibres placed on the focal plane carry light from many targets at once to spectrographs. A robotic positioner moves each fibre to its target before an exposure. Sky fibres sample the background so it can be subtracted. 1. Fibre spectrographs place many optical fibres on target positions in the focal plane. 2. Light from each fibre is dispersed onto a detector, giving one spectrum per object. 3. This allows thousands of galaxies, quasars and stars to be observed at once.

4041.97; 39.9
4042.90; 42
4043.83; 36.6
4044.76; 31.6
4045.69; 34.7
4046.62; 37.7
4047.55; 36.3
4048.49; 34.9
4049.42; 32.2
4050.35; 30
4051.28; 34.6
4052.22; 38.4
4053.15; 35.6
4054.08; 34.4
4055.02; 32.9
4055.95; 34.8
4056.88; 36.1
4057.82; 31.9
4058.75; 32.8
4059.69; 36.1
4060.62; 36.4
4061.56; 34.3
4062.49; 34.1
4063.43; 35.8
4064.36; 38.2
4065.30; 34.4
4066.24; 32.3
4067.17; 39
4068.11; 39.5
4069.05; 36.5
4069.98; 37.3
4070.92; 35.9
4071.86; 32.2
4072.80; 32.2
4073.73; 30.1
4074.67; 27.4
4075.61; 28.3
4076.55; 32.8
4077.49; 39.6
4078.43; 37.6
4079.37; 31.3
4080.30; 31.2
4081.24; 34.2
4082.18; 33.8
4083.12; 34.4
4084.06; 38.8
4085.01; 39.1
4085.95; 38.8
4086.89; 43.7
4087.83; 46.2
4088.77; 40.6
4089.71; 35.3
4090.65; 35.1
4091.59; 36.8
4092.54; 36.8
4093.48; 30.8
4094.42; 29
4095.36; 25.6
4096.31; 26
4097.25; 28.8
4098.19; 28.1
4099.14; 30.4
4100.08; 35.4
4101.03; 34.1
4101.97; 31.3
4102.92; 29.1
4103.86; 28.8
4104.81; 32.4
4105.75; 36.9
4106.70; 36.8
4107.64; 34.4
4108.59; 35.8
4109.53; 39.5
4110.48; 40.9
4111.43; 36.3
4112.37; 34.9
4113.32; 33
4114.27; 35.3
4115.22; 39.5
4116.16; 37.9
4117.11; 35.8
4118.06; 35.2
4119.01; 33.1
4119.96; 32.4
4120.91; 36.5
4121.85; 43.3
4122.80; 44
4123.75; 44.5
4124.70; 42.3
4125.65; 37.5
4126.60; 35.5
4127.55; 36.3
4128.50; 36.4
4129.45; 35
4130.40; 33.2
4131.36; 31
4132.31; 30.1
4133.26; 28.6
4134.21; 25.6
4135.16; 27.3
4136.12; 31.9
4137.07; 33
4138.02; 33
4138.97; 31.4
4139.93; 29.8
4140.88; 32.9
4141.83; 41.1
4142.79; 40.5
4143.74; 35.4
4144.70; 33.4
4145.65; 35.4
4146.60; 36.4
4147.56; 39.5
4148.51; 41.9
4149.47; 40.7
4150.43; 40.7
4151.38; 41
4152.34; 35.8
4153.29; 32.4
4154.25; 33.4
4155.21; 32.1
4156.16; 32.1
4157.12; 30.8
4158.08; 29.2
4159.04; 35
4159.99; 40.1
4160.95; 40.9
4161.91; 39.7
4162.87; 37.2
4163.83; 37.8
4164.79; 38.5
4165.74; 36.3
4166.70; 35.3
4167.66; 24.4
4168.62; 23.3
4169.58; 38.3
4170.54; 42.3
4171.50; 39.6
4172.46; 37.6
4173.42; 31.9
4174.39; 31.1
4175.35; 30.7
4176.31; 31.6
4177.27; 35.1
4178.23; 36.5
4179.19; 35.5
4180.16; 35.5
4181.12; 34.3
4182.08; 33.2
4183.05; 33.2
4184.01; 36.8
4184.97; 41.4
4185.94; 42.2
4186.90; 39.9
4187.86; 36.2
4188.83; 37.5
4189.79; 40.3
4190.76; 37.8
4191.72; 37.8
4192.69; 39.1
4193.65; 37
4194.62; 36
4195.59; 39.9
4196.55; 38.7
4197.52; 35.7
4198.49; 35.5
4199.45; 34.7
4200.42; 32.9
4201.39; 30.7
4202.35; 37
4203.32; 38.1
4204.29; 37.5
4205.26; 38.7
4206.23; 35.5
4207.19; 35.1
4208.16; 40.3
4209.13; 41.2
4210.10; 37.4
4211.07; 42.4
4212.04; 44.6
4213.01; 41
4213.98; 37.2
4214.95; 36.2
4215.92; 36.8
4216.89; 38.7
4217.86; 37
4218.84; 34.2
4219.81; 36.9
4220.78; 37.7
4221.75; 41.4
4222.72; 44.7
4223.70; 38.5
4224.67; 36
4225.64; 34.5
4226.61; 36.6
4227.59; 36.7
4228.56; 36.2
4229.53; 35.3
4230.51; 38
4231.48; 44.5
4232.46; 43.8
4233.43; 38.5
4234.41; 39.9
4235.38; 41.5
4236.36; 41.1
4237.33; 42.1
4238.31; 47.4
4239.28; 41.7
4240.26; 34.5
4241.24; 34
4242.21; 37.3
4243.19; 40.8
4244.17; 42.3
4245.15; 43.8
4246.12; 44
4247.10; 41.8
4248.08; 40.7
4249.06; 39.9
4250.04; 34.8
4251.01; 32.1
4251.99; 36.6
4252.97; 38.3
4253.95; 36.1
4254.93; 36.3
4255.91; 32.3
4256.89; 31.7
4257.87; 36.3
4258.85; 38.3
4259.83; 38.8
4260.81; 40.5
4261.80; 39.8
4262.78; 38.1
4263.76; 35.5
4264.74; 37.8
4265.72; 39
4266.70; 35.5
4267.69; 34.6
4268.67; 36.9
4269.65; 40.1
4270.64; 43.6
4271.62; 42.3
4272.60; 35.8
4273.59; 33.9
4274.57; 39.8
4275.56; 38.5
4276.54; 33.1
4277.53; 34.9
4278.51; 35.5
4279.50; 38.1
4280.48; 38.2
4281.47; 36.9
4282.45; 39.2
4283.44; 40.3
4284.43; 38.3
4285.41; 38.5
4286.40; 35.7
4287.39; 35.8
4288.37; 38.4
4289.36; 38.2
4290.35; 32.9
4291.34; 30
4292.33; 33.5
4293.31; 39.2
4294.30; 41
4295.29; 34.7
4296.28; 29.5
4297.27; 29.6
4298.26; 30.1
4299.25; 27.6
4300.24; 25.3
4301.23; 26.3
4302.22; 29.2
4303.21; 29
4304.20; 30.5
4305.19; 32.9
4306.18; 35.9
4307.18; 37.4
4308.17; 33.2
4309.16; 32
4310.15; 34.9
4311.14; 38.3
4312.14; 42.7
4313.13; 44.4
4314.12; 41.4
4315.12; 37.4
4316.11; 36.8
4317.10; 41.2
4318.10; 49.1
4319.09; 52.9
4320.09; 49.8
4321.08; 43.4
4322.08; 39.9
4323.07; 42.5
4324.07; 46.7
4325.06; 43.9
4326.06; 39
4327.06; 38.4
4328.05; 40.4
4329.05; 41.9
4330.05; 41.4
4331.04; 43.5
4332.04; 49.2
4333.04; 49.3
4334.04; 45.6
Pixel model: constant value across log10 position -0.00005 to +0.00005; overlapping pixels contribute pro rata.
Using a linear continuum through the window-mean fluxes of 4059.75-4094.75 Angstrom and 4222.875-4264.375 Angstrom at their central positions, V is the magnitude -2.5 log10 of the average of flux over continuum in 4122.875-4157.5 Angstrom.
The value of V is 0.05 mag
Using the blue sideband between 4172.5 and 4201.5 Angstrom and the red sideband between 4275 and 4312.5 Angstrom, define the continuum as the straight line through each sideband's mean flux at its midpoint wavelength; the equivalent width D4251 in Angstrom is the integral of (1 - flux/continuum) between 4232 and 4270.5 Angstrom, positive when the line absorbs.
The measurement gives -3.8 Angstrom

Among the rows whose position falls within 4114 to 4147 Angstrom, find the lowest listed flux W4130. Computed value 25.6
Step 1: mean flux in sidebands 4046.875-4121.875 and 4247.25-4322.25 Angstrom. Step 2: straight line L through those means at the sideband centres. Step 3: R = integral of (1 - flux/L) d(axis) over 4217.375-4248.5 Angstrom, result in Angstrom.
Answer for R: -2.8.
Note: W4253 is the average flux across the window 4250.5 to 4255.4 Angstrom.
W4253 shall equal 35.9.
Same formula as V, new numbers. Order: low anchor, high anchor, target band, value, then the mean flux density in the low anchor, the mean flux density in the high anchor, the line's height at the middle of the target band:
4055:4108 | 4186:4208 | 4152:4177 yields 0.05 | 34.3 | 37.1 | 36.3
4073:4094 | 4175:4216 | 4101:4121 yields 0.03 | 35.5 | 37.1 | 35.9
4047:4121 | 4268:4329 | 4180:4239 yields -0.06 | 34.6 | 37.3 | 36.2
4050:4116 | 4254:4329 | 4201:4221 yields -0.05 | 34.6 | 37.2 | 36.2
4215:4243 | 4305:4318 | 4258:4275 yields 0.01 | 38.8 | 38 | 38.4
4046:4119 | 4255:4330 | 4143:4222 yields -0.02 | 34.7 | 37.3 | 35.9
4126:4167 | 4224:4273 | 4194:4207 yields 0.02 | 35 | 38.5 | 36.8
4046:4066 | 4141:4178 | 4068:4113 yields 0.02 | 34.8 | 35.7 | 35.1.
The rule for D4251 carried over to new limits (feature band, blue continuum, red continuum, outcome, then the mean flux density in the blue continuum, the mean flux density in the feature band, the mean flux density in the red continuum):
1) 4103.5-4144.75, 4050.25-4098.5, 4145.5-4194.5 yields 0.2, 34.6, 35.2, 36.1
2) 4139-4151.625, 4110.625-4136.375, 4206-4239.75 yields -0.4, 35.4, 37.3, 39.2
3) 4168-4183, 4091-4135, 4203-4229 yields 1.0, 34.3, 34.3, 38.2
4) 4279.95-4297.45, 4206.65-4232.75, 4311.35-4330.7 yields 2.2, 38.6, 36.2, 42.7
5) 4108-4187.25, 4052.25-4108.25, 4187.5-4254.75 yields 1.4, 34.3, 35.6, 38.4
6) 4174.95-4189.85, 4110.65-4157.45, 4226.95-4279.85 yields 0.2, 35.5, 36.2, 38.3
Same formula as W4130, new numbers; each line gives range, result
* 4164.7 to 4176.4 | 23.3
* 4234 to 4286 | 31.7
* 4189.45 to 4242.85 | 30.7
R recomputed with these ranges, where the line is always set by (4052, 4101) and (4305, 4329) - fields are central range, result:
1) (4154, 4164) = 0.4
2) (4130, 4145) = 1.6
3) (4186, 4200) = -0.1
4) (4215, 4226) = 0.1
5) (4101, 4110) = 0.4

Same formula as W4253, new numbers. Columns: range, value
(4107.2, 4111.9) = 37.4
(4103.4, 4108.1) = 33.9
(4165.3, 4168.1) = 32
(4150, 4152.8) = 39.2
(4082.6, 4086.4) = 37.6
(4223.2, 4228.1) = 36.5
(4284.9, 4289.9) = 37.3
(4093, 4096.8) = 27.9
